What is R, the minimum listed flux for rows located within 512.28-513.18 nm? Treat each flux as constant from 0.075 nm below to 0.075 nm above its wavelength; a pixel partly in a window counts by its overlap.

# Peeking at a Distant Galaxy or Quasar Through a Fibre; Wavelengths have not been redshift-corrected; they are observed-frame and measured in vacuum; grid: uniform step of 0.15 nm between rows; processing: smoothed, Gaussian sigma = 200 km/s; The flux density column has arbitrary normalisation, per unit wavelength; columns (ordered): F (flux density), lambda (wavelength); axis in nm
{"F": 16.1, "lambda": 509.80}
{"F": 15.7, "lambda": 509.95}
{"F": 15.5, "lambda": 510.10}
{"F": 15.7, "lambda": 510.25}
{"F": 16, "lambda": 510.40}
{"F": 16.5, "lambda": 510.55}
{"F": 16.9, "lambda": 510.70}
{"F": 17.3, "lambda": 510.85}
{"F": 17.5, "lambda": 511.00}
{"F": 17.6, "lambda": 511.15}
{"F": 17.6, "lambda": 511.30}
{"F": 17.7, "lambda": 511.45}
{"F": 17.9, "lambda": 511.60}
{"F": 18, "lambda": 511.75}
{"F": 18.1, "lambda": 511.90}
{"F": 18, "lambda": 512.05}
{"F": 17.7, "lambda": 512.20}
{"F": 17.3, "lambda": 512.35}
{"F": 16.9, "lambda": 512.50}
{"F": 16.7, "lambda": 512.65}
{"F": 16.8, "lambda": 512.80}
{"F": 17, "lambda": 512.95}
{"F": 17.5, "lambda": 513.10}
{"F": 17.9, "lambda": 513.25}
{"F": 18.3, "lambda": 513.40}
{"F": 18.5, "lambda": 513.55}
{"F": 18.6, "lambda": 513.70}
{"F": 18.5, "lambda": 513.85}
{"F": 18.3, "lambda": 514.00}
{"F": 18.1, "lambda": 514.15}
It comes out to 16.7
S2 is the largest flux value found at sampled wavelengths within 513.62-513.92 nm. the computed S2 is 18.6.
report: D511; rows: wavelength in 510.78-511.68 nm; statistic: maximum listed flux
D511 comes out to 17.9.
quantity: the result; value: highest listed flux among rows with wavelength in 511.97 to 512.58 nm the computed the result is 18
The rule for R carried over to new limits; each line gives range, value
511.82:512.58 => 16.9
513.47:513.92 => 18.5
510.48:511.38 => 16.5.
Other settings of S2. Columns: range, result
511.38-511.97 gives 18.1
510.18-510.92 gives 17.3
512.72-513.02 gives 17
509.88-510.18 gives 15.7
